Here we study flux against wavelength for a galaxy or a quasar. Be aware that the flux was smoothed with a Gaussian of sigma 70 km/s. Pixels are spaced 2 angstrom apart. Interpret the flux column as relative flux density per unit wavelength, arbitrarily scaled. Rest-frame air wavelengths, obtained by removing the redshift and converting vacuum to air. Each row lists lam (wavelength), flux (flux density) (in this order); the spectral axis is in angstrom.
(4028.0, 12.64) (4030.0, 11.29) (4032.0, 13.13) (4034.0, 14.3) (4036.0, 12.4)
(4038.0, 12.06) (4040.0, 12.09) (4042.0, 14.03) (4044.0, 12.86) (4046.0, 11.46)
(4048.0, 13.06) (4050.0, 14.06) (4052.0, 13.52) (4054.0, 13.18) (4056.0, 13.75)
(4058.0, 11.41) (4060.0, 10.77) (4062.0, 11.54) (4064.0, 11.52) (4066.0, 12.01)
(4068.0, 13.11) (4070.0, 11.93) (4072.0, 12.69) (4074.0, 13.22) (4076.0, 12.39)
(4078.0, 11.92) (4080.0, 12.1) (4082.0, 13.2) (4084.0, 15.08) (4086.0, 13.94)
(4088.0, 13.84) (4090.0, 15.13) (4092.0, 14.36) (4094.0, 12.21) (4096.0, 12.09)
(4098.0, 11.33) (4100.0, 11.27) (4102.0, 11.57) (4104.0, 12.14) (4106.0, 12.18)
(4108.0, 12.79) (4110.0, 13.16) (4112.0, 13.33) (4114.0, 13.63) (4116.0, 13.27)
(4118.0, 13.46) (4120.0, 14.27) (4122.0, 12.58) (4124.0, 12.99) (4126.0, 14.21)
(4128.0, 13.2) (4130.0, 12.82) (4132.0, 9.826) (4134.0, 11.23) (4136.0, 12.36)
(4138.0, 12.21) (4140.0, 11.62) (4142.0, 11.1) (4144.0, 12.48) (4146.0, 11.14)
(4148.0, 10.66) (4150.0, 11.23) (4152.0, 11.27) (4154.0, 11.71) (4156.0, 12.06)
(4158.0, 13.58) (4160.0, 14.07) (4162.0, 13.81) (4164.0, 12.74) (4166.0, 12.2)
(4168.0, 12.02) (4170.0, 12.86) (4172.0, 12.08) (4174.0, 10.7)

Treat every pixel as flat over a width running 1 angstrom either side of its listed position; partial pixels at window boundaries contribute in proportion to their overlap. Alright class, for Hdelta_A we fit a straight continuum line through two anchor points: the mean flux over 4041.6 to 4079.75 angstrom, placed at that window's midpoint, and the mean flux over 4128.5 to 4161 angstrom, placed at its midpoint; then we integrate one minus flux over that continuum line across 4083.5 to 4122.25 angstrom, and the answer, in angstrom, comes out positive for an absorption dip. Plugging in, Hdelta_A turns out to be -2.80 angstrom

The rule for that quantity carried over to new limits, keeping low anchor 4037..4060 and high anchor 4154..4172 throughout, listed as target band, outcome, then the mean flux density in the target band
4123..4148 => 1.47 angstrom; 12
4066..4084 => 0.14 angstrom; 12.7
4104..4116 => -0.17 angstrom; 13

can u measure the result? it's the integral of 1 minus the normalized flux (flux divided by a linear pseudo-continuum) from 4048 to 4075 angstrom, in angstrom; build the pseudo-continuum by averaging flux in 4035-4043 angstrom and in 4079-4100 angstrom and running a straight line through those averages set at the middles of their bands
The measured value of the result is 0.8 angstrom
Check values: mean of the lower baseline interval 12.6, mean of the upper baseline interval 13.2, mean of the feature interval 12.5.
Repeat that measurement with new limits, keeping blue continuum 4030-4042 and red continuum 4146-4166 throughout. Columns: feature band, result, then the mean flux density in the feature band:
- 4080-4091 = -1.29 angstrom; 14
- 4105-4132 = -1.44 angstrom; 13.1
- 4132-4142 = 0.63 angstrom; 11.6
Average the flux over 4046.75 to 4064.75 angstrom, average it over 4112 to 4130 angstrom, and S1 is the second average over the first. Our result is 1.1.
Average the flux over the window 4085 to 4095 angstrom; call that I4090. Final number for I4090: 13.9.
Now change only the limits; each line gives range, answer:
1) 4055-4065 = 11.8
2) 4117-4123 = 13.4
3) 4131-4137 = 11.1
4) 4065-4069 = 12.6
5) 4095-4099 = 11.7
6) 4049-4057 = 13.6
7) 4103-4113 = 12.7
